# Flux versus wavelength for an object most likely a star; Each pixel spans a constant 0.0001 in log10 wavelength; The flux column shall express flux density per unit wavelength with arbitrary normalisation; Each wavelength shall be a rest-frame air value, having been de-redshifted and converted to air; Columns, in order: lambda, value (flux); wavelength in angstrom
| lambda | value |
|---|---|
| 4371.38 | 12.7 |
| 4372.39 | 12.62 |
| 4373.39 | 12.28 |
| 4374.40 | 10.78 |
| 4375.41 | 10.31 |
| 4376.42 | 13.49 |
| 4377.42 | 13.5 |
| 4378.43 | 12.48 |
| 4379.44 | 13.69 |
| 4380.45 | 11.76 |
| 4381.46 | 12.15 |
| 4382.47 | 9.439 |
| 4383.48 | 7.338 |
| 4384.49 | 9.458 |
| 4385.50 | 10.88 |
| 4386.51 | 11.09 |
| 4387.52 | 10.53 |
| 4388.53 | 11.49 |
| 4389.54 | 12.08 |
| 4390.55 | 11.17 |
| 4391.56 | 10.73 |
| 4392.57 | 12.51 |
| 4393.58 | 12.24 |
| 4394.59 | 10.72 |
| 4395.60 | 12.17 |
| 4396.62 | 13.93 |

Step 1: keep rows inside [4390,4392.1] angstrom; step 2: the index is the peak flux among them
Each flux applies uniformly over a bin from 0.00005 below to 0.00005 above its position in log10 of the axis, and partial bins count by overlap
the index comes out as 11.17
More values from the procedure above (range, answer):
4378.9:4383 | 13.69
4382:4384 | 9.439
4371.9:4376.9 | 13.49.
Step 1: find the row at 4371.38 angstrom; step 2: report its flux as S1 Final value 12.7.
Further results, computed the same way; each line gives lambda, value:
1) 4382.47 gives 9.439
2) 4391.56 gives 10.73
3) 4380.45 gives 11.76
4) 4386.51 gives 11.09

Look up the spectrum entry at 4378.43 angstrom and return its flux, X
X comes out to 12.48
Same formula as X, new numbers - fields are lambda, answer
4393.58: 12.24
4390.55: 11.17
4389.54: 12.08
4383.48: 7.338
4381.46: 12.15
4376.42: 13.49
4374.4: 10.78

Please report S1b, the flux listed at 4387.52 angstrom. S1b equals 10.53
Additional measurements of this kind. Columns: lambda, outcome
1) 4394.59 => 10.72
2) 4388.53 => 11.49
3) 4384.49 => 9.458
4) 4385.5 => 10.88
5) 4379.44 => 13.69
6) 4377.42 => 13.5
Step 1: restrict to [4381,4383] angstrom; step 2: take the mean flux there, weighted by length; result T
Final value 10.7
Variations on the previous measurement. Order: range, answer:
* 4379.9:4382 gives 11.9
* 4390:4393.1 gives 11.5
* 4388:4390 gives 11.8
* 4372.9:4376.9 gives 11.7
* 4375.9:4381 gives 13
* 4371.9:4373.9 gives 12.5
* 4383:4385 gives 8.41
